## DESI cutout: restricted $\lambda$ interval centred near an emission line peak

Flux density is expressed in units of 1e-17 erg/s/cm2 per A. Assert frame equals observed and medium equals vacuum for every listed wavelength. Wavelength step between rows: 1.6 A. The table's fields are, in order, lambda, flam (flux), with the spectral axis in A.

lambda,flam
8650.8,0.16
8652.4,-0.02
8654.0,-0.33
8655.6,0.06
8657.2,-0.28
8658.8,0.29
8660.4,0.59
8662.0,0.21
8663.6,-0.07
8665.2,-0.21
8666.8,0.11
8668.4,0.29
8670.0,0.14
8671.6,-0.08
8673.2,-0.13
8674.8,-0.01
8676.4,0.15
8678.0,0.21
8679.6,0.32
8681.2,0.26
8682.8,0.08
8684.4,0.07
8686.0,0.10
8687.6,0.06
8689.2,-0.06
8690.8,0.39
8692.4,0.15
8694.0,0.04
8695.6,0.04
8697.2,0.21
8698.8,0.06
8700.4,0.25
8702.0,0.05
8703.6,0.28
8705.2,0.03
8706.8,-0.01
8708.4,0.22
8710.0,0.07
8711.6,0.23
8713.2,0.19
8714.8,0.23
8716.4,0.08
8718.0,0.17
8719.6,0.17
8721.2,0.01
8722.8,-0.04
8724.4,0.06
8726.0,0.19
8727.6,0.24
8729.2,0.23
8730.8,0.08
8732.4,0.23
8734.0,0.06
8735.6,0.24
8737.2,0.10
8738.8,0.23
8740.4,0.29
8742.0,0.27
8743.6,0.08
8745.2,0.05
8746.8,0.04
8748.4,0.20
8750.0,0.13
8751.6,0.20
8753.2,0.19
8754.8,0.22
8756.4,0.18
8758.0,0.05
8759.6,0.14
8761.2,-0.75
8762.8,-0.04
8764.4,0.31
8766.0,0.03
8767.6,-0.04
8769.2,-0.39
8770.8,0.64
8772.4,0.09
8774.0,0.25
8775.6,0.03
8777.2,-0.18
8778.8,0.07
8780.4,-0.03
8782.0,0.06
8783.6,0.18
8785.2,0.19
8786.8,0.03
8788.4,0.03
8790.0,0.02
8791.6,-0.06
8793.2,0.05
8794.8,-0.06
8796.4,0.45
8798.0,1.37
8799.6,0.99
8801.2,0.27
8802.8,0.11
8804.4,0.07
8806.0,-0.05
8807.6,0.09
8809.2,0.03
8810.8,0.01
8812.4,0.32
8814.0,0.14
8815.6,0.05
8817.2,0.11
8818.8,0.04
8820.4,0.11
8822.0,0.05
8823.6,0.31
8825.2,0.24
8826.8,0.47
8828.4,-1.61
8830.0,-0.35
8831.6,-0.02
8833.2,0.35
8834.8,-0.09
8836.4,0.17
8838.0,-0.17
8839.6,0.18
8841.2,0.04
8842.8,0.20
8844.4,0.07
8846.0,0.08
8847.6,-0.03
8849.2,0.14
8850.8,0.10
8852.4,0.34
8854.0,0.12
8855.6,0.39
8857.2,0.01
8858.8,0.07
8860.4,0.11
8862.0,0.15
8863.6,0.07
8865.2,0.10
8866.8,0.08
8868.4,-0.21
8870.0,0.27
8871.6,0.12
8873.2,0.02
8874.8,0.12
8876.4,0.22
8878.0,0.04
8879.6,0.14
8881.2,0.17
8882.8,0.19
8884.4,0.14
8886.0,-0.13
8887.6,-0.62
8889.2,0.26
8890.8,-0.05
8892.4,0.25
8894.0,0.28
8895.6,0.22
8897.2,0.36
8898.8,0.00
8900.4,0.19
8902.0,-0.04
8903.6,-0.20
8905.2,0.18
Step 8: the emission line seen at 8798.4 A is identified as H-beta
